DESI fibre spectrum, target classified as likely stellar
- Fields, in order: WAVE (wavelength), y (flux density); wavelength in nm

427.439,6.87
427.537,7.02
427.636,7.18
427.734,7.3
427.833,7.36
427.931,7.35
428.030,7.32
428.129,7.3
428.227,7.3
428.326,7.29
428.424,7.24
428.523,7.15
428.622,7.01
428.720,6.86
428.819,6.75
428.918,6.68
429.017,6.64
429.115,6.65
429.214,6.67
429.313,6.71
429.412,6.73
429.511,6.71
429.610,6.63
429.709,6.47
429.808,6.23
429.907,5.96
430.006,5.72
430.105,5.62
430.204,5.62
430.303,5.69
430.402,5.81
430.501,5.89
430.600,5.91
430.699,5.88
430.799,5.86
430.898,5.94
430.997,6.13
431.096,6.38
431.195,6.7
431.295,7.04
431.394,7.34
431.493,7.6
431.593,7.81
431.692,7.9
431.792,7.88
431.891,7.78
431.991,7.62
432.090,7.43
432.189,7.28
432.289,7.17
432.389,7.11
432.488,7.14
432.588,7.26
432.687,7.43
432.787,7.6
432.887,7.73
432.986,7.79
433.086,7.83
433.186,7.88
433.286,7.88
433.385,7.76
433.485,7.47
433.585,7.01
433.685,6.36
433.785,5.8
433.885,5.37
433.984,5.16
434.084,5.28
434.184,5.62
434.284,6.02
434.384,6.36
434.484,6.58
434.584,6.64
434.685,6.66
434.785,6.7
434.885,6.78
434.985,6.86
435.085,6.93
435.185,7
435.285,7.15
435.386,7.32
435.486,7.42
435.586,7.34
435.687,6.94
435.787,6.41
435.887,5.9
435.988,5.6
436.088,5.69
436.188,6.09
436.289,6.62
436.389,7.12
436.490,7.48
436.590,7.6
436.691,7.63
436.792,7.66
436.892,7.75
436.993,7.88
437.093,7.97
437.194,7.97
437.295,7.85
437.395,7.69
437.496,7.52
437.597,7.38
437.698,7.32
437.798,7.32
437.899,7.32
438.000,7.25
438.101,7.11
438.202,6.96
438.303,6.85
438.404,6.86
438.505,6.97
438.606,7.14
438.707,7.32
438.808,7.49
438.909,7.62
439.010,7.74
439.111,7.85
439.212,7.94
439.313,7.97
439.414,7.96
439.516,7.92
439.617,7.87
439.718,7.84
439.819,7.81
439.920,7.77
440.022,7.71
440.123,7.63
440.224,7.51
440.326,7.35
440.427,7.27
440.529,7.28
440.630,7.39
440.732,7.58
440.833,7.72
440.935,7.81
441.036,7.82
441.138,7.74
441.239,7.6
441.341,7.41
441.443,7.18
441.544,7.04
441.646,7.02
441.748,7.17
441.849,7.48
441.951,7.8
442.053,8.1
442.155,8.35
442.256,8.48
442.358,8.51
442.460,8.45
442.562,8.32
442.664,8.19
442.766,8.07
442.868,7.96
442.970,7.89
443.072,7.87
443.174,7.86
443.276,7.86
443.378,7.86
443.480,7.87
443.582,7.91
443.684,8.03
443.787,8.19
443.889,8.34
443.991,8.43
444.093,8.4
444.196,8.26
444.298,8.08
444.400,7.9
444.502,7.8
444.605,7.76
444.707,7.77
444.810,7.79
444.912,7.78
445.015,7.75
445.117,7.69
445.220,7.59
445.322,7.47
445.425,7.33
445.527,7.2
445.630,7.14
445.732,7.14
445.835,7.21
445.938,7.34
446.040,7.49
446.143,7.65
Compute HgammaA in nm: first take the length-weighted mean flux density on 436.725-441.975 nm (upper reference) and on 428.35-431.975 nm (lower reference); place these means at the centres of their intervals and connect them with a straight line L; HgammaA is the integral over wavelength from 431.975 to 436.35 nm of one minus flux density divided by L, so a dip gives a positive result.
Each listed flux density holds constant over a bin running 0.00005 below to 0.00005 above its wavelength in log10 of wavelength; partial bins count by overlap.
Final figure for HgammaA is 0.119 nm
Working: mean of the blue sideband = 6.61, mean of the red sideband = 7.53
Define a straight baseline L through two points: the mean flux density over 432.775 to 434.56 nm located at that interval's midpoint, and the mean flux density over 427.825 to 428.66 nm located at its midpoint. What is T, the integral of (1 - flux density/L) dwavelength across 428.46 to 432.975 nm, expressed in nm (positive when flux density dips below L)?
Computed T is 0.15 nm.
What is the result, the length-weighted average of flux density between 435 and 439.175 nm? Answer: 7.2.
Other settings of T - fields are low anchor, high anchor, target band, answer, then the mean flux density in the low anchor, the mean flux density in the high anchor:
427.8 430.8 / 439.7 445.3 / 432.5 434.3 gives 0.02 nm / 6.55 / 7.82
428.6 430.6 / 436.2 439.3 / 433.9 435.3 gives 0.13 nm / 6.33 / 7.43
